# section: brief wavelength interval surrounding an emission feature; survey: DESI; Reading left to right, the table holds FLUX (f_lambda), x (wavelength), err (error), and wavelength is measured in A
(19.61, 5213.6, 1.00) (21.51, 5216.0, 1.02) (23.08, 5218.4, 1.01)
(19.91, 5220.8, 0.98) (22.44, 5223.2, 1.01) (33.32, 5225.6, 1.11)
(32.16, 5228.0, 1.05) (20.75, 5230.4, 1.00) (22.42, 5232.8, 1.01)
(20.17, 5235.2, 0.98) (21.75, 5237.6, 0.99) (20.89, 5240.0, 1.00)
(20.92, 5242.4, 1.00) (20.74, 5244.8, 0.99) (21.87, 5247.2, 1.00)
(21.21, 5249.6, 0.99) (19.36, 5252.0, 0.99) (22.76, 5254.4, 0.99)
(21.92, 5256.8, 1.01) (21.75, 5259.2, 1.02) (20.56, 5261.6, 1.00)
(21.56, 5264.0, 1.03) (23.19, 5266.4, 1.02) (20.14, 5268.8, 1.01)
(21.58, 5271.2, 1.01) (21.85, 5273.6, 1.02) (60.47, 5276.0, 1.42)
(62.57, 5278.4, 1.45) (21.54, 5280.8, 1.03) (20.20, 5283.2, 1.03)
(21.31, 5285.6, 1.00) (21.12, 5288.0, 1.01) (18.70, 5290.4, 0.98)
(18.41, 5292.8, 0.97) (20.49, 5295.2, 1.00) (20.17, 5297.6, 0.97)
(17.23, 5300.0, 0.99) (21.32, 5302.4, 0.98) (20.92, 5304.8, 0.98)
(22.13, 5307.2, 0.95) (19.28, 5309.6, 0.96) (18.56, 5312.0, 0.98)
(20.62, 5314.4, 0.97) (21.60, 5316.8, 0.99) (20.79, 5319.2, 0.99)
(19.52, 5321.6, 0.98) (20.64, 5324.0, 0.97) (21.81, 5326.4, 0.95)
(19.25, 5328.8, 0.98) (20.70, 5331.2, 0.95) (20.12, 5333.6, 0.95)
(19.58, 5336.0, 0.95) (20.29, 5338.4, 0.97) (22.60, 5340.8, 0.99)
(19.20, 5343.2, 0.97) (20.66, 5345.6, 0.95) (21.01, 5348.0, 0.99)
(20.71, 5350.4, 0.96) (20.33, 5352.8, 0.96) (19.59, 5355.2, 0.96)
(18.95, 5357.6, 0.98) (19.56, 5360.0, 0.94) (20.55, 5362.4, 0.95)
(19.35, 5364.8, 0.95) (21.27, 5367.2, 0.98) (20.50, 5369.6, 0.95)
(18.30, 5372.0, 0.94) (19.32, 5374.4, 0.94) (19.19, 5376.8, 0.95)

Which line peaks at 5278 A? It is [O III]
